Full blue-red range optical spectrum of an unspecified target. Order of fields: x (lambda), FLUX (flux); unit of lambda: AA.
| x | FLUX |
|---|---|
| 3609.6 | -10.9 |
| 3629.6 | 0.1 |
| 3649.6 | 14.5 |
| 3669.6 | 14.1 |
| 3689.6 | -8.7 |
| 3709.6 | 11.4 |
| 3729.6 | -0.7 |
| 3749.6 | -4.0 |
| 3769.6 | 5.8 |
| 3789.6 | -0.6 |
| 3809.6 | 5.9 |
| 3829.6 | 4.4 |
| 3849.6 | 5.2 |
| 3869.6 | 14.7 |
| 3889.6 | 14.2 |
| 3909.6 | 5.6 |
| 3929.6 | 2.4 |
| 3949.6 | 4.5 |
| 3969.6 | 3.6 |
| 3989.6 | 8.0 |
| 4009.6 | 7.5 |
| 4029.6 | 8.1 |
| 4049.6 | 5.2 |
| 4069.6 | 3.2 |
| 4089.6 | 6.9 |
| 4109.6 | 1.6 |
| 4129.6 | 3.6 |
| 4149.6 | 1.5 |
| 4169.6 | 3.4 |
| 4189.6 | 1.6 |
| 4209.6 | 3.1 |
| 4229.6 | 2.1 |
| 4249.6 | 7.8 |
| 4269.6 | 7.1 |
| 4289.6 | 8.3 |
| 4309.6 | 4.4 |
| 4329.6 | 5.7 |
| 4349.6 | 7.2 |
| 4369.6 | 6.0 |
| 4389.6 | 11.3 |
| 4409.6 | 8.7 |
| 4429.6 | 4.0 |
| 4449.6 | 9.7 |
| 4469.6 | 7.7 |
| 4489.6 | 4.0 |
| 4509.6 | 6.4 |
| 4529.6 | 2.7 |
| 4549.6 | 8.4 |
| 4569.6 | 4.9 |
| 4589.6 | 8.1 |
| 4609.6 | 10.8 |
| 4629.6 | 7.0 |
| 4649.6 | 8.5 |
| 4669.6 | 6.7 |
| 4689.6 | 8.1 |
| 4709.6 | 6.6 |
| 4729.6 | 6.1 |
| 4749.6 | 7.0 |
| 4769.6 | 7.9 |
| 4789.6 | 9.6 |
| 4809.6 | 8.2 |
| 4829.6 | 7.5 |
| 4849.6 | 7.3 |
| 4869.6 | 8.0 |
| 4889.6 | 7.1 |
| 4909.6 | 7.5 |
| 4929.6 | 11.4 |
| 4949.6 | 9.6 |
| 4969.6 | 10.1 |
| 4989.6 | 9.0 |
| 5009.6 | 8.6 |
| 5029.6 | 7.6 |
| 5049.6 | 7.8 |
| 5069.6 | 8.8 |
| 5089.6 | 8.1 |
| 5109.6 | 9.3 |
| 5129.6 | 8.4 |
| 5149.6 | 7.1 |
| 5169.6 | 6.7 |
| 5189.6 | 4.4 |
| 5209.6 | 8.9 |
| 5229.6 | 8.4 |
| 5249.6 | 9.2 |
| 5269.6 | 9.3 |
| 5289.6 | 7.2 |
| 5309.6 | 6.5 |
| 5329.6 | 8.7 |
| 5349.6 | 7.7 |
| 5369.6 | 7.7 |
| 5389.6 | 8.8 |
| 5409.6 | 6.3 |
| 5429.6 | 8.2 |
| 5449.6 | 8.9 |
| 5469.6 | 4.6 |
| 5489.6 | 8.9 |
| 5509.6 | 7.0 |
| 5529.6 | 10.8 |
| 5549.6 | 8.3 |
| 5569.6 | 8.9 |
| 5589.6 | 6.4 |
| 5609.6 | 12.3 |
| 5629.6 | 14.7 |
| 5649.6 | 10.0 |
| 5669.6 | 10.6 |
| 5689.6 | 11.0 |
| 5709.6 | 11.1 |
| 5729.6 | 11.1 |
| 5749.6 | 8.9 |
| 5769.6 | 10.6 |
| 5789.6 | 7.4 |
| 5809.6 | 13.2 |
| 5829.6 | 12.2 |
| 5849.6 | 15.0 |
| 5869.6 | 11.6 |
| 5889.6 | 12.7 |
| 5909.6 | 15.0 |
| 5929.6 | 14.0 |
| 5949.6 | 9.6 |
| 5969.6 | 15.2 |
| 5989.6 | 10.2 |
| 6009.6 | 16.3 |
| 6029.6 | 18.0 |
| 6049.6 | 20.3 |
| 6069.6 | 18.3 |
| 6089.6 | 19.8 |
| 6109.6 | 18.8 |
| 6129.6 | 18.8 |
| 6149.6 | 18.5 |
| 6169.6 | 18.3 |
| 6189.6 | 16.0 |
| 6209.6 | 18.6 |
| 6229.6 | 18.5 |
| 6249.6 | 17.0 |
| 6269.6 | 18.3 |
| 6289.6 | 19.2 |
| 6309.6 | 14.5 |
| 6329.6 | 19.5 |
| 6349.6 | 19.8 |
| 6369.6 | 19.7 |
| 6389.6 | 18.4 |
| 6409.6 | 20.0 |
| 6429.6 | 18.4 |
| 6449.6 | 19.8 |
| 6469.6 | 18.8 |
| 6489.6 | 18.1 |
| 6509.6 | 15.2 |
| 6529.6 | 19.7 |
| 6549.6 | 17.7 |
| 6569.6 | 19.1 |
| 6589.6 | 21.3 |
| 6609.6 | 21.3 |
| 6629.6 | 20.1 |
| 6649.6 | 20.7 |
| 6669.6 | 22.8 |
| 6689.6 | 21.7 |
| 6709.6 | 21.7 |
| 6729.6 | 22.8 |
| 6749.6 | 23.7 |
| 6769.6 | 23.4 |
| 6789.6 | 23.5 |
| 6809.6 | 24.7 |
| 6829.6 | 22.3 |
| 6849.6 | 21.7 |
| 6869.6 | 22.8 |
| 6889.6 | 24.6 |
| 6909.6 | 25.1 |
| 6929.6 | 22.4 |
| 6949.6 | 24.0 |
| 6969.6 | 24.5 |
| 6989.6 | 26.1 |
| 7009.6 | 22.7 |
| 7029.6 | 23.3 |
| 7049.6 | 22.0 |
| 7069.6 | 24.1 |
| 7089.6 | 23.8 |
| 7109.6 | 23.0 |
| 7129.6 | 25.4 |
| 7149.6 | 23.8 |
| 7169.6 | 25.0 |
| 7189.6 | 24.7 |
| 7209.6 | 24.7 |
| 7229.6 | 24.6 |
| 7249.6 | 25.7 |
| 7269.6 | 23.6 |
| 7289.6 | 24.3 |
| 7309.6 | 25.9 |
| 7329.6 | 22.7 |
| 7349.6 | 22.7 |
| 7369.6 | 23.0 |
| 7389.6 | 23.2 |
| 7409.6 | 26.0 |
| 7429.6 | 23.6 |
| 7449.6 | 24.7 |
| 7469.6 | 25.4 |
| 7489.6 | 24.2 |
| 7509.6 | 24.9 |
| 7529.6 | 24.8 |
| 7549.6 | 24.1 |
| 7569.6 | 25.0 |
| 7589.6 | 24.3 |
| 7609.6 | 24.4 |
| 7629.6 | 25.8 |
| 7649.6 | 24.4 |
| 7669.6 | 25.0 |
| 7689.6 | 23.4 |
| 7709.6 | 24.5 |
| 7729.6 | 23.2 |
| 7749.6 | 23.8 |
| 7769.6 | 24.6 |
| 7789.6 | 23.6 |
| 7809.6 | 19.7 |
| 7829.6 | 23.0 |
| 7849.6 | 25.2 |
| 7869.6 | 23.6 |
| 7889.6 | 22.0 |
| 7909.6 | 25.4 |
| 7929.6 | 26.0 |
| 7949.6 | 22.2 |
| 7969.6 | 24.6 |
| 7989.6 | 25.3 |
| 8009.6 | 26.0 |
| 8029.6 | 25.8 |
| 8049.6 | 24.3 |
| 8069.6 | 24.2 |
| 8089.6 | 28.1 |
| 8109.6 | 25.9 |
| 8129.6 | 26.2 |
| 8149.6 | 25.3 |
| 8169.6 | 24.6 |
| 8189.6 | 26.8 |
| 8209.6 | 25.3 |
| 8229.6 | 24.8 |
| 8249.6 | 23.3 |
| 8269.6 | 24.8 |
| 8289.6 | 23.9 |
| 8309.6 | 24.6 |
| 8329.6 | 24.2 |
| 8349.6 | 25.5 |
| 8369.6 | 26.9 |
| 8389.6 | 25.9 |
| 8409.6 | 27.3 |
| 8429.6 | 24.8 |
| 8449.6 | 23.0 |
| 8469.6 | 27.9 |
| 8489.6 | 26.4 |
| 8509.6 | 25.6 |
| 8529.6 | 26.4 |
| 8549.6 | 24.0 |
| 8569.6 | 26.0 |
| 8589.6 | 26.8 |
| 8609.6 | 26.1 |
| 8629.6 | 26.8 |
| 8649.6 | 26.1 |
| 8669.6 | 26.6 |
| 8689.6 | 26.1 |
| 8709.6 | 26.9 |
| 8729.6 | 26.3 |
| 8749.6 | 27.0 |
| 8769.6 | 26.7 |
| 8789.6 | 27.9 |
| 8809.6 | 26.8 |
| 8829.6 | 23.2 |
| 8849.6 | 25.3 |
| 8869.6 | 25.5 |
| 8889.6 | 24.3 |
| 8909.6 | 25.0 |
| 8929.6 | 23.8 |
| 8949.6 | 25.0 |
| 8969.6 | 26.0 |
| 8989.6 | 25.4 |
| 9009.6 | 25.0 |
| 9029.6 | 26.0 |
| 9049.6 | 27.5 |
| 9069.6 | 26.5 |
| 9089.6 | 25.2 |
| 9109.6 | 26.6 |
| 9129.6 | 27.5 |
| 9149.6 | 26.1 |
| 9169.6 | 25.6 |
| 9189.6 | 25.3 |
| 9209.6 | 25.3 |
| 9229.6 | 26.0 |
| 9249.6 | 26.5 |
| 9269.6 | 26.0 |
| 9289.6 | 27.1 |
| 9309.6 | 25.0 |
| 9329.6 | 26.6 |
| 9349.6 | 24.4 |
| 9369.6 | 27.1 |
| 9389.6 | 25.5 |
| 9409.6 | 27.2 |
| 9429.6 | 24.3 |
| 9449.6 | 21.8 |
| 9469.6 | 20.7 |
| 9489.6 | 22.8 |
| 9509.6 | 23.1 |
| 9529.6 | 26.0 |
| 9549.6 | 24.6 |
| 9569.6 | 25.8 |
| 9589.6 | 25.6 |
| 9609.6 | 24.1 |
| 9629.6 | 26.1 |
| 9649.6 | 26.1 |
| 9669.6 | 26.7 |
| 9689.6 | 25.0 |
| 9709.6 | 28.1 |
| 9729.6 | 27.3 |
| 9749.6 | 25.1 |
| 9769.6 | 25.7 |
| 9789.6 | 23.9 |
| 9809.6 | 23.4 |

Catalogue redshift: 0.51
